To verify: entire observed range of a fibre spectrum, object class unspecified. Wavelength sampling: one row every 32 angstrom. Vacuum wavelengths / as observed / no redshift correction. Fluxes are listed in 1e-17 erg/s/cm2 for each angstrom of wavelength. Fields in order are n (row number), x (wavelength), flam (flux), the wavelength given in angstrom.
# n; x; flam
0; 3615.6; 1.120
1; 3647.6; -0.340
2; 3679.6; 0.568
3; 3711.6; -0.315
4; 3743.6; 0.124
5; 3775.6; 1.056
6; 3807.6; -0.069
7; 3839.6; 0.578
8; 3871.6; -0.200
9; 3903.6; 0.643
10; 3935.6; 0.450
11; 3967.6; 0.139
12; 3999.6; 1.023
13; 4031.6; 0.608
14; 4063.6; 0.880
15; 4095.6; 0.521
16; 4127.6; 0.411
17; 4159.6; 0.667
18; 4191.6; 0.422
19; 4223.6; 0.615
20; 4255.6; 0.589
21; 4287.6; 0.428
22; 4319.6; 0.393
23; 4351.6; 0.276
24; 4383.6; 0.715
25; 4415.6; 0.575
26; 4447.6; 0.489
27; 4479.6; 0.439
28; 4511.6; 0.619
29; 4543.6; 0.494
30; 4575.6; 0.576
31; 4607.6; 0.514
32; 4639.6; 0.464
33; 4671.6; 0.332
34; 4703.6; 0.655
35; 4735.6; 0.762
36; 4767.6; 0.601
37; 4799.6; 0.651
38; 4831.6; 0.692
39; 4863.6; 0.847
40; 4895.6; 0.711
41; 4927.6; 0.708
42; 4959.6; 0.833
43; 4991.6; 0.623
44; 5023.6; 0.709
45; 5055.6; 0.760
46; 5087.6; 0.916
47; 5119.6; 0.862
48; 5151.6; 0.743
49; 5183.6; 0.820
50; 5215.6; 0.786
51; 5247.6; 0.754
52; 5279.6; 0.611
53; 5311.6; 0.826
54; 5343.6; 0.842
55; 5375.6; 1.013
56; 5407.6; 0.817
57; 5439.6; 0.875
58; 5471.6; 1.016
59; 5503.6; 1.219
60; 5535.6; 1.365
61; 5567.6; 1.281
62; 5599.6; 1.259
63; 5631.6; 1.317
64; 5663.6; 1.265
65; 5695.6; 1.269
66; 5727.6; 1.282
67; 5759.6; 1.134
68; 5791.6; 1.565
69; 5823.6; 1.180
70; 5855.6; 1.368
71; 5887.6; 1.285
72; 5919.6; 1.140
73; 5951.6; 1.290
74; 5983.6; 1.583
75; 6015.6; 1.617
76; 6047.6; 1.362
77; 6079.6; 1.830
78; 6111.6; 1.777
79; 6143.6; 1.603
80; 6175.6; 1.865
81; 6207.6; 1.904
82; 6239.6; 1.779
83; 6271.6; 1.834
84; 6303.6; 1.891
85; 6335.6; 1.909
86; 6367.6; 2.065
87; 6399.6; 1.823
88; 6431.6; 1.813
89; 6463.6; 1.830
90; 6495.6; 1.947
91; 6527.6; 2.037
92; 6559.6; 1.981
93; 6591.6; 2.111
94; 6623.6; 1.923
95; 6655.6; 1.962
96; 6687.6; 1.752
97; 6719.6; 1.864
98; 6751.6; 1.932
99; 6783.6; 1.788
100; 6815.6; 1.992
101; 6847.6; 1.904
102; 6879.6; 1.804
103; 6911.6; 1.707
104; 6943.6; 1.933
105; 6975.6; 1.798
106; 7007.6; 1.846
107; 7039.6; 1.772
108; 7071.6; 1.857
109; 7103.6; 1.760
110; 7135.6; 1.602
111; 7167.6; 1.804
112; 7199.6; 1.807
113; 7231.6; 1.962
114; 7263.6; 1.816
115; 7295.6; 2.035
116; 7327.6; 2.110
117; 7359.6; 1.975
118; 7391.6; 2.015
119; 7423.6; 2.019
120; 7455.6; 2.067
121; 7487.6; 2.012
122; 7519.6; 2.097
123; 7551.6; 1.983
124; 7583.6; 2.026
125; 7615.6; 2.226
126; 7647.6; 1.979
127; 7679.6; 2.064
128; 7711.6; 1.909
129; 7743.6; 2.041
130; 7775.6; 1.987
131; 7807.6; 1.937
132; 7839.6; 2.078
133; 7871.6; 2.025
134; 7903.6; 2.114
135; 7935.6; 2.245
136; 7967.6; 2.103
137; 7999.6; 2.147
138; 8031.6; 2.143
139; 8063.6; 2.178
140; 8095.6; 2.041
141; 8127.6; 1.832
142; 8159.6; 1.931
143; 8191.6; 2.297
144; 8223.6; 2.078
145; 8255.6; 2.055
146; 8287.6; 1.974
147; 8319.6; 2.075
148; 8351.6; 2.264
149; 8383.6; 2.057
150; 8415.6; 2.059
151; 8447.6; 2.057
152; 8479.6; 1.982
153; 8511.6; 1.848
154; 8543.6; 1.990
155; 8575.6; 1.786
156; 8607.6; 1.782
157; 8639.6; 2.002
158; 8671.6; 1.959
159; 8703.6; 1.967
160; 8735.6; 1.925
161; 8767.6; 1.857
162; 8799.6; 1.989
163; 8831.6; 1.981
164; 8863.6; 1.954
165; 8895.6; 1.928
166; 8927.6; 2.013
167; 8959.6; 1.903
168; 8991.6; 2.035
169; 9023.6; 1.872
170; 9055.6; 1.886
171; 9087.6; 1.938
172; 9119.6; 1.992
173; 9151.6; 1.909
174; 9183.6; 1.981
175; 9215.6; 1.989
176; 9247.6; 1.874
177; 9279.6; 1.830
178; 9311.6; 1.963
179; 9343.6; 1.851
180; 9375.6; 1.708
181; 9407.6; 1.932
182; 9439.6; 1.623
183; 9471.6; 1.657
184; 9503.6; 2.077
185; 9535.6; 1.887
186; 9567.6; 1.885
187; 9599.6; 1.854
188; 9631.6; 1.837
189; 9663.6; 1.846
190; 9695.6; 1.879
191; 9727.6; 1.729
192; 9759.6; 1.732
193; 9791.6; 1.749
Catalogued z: 0.377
